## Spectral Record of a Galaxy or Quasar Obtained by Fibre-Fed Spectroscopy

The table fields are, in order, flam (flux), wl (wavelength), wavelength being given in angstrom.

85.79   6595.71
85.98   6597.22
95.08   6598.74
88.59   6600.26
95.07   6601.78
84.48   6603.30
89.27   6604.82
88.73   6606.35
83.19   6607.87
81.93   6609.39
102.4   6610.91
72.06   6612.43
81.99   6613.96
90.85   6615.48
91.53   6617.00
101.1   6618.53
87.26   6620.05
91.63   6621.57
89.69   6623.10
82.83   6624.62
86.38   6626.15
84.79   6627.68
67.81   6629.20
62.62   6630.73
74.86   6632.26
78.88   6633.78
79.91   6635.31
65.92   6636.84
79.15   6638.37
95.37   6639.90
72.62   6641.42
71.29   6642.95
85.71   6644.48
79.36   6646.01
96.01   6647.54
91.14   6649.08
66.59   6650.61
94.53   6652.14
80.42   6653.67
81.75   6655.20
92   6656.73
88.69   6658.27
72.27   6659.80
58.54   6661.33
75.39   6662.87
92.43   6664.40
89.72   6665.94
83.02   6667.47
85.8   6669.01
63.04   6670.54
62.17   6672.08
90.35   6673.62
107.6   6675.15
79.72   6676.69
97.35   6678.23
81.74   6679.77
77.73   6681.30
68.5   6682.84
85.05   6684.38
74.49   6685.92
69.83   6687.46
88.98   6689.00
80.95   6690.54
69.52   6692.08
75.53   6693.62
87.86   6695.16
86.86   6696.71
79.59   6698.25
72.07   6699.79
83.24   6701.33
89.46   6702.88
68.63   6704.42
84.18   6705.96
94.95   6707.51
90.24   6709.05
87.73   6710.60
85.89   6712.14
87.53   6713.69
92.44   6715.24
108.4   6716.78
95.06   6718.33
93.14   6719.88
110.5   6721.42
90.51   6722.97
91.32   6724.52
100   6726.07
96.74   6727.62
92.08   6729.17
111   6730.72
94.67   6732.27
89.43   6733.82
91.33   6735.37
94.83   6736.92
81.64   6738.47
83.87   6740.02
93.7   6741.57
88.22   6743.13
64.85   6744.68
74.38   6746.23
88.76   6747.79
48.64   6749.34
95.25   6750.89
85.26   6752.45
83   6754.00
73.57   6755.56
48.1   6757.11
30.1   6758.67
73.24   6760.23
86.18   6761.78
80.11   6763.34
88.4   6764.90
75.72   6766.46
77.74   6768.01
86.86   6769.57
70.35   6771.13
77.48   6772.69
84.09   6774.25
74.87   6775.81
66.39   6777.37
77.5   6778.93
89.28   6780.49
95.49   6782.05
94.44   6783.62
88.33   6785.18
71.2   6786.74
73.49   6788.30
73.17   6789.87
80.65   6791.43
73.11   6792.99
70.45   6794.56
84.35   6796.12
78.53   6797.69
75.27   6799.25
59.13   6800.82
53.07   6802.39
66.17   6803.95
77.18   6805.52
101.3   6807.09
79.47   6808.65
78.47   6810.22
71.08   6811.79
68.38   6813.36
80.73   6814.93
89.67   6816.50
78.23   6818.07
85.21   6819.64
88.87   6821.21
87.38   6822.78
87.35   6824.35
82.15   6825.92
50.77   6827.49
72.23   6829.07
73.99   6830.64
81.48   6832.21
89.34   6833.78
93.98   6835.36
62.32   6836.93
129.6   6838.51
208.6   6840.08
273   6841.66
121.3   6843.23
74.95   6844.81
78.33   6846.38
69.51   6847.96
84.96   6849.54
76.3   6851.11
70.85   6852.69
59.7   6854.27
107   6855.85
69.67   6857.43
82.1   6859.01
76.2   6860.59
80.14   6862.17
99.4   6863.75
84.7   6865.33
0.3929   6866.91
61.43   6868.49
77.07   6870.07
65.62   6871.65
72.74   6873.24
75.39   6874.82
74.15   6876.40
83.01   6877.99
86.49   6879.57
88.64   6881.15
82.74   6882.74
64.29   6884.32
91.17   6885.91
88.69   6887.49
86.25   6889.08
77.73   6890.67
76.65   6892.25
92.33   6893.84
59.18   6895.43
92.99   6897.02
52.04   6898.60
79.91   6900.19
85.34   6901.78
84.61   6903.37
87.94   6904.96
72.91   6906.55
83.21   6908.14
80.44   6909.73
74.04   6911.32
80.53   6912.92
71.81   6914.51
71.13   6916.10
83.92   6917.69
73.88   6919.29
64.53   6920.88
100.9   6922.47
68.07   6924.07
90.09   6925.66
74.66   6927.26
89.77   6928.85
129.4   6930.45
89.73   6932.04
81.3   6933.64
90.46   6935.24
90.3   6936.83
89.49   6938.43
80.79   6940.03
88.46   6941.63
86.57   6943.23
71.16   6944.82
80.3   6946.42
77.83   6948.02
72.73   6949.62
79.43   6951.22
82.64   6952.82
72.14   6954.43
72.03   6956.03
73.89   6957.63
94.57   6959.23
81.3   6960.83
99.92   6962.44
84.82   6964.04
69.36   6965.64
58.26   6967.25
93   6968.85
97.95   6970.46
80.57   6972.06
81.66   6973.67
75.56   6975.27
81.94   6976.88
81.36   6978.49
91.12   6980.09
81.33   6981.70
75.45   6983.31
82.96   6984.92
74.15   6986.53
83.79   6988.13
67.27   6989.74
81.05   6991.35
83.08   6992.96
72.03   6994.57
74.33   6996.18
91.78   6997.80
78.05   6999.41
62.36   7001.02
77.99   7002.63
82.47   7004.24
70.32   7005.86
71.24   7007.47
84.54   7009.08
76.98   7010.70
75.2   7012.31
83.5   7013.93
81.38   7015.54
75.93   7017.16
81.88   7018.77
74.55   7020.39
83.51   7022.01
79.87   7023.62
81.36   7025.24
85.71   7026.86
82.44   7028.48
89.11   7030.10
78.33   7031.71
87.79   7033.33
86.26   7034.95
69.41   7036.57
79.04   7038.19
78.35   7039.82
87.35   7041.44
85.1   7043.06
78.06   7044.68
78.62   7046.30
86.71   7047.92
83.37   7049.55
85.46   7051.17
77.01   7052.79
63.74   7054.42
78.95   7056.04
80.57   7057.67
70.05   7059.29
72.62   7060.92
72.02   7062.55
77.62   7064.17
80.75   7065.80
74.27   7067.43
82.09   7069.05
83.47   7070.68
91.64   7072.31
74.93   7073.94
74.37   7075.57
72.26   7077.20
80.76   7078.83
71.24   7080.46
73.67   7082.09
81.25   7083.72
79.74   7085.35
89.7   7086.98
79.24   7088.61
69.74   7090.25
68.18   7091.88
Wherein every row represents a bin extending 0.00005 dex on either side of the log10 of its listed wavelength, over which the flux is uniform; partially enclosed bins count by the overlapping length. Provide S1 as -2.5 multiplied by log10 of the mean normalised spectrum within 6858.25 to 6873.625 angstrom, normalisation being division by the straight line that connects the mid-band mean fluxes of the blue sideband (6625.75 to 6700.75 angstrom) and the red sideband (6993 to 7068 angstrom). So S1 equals 0.14 mag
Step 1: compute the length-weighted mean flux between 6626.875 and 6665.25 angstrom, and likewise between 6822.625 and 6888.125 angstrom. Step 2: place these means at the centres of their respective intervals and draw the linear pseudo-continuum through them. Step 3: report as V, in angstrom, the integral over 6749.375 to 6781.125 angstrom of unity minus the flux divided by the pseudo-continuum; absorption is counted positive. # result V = 3.1 angstrom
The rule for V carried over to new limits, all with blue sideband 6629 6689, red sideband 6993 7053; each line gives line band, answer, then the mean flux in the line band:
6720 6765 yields -2.1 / 83.8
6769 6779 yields 0.5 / 76.5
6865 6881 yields 2.3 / 68.5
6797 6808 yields 1.0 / 73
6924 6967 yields -1.9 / 83.7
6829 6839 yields -0.7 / 85.9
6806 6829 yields -0.1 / 80.3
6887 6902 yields 0.3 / 78.7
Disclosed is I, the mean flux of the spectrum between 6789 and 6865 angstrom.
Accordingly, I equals 86.6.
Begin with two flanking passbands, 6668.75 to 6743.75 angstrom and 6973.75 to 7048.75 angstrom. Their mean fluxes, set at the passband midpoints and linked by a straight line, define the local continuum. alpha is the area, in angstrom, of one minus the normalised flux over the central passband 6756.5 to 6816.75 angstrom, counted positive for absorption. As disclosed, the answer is 6.30 angstrom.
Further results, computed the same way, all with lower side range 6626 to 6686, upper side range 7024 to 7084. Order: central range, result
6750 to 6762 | 1.39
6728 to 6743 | -2.27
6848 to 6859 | 0.30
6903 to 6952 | -1.77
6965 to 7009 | 0.48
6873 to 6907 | -0.06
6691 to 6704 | 0.03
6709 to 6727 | -3.19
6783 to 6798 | 0.28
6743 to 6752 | 0.46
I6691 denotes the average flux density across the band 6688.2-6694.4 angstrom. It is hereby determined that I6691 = 78.8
